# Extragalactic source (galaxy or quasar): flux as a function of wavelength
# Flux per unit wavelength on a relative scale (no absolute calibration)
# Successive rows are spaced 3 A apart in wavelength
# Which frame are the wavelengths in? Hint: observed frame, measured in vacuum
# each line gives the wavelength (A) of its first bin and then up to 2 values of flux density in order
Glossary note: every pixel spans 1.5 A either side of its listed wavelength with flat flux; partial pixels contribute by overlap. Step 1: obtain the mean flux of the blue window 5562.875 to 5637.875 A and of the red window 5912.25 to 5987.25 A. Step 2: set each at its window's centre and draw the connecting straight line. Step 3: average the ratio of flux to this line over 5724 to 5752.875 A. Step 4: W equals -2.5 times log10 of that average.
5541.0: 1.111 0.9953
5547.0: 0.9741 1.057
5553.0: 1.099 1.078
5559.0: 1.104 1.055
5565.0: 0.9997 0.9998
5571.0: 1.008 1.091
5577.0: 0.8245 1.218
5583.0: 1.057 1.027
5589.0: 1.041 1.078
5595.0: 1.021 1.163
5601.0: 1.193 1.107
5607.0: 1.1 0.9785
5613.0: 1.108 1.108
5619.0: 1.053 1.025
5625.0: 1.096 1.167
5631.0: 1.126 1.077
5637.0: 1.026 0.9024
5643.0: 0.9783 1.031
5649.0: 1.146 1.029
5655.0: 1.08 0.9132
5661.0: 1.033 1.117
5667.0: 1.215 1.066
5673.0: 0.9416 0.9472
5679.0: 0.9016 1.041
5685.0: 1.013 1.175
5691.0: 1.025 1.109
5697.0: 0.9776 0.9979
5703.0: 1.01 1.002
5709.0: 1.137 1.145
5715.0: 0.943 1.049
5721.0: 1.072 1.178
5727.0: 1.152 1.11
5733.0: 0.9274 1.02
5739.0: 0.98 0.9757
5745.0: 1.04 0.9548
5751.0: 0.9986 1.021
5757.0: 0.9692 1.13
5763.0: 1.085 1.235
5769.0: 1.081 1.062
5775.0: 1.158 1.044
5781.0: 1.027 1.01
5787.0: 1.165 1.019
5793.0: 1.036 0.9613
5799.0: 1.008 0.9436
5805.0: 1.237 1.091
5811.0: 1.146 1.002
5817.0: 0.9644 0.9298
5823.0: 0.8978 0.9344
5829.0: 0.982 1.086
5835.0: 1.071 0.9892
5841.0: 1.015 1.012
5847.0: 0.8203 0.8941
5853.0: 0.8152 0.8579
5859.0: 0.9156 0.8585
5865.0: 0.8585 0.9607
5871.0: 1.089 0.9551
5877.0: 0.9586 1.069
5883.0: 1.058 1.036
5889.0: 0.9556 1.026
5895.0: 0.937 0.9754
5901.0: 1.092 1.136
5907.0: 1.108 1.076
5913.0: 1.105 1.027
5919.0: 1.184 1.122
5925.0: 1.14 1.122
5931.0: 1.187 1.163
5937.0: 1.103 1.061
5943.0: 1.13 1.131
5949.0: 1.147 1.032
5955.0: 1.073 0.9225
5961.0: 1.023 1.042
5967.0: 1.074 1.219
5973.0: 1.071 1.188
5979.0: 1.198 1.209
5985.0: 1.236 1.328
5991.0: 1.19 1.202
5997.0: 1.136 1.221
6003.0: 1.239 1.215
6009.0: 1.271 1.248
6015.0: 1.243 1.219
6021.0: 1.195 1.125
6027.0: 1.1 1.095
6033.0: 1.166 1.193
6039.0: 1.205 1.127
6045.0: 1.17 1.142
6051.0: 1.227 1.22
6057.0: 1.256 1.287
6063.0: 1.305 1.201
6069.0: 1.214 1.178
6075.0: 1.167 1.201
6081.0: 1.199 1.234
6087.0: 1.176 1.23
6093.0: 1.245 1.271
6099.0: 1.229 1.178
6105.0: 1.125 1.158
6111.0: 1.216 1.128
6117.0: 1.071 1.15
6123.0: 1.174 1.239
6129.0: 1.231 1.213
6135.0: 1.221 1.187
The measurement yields 0.06 mag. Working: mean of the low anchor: 1.07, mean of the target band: 1.03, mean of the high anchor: 1.12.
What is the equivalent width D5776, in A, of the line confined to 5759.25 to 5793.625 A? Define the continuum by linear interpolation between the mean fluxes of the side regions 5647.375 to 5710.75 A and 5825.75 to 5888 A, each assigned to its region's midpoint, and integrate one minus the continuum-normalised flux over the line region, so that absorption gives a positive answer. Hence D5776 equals -3.0 A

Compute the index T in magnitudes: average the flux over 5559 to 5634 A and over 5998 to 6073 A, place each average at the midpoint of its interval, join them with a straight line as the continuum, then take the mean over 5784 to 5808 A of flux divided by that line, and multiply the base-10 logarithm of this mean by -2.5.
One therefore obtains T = 0.077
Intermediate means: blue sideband 1.07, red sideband 1.2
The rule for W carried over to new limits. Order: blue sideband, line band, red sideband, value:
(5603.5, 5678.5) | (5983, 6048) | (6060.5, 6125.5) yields -0.023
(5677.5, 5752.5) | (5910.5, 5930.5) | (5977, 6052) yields 0.027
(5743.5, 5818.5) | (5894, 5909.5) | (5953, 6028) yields 0.065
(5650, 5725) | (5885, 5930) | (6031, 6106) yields 0.066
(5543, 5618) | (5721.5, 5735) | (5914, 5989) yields -0.002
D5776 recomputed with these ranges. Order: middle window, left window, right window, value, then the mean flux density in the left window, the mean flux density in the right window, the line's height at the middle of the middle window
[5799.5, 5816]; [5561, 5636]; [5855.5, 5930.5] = -0.6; 1.07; 1.03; 1.04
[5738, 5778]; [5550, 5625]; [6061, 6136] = 2.0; 1.06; 1.2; 1.11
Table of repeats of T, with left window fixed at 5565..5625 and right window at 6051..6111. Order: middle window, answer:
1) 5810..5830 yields 0.16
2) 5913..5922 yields 0.05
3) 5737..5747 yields 0.11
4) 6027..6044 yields 0.04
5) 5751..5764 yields 0.07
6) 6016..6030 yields 0.04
